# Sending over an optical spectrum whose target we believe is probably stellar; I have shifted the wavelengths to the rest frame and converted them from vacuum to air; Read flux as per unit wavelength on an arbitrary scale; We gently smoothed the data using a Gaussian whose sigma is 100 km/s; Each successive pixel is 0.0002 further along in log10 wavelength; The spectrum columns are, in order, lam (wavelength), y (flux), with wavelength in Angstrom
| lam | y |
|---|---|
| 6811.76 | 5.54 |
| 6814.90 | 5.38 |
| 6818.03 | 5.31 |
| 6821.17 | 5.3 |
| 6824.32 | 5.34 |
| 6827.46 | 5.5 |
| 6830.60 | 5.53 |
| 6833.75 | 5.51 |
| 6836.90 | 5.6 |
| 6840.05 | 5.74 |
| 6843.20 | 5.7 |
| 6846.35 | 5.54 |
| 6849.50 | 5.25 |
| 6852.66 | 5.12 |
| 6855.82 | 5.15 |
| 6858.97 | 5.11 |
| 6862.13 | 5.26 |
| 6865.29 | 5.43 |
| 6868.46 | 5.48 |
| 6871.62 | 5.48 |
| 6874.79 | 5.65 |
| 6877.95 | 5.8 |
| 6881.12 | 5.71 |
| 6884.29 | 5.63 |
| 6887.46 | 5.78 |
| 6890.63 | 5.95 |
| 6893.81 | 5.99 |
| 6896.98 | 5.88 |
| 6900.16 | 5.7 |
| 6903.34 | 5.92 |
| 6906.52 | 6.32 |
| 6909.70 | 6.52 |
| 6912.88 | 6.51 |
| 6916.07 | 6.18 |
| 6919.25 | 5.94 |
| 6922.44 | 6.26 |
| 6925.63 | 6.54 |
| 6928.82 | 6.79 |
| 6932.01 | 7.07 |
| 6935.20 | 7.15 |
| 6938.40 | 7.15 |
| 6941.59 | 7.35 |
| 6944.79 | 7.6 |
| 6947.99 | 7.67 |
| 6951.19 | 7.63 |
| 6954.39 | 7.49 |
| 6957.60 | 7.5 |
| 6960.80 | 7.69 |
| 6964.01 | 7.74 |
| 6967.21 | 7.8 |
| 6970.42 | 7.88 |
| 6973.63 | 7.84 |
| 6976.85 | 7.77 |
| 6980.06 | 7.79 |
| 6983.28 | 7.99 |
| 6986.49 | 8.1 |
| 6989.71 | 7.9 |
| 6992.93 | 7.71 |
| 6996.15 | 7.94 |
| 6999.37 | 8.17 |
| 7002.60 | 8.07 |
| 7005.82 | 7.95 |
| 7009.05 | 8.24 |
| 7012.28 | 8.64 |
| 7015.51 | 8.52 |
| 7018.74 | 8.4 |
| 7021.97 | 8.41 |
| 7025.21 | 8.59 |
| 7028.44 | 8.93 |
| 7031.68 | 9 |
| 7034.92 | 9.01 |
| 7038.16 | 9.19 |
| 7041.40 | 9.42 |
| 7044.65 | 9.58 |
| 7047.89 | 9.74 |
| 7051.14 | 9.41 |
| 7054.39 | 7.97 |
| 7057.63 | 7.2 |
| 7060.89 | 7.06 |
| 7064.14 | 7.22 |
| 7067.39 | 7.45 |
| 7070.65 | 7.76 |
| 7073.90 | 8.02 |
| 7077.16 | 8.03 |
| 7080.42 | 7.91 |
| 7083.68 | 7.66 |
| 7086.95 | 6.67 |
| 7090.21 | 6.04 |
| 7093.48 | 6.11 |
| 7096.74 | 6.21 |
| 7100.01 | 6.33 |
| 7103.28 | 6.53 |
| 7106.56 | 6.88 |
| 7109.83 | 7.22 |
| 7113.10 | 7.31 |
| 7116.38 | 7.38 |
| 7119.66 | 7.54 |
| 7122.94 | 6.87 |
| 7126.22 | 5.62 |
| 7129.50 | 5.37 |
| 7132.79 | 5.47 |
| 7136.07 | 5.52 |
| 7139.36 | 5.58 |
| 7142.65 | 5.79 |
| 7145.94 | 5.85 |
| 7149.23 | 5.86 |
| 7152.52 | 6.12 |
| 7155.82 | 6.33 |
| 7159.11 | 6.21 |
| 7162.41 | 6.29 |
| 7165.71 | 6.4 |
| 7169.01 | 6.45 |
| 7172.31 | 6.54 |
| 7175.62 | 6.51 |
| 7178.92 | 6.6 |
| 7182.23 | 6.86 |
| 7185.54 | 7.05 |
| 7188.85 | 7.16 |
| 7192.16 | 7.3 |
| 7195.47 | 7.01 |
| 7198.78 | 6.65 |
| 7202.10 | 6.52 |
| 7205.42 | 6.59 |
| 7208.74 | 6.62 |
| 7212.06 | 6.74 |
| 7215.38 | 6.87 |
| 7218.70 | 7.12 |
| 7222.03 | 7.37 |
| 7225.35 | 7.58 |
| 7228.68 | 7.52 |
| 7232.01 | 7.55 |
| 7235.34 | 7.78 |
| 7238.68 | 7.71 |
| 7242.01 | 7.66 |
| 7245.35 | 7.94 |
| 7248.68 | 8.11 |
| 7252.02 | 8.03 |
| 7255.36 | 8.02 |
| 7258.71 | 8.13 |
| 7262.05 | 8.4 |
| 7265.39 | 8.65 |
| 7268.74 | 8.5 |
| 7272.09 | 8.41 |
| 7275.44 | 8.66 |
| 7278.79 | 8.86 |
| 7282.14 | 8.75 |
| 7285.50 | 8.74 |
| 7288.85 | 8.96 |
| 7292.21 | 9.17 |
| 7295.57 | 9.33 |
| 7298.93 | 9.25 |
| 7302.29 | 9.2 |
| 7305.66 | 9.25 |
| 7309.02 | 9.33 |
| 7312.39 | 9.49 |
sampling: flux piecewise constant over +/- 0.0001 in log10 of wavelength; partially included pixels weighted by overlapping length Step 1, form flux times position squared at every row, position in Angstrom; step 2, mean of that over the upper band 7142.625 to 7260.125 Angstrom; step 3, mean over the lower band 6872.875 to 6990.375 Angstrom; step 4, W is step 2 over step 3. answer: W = 1.10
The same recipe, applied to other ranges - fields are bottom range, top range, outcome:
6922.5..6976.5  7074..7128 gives 0.98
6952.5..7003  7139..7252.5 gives 0.93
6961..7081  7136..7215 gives 0.82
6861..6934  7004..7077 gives 1.46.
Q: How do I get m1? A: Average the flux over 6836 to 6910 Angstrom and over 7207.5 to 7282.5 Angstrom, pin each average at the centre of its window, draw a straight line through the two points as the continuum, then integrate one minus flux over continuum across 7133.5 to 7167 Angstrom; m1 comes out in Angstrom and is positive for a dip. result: 6.07 Angstrom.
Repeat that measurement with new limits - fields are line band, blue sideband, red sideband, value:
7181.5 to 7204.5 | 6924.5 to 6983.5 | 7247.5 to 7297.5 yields 3.8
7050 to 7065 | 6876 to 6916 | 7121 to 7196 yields -3.8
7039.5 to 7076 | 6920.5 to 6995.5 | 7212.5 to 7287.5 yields -2.8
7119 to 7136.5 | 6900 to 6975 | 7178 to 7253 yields 2.8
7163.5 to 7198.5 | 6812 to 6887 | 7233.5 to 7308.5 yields 4.9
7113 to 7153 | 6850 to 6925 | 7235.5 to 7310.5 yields 7.5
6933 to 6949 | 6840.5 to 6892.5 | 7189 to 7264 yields -3.9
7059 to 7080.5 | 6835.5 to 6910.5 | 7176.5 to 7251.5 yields -3.5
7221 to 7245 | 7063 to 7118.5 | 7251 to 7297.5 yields 1.9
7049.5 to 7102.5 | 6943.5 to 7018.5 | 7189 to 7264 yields 2.9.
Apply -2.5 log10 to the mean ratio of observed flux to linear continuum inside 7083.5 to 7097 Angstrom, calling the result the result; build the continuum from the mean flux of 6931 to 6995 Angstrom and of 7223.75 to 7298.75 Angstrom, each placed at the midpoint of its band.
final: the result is 0.22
